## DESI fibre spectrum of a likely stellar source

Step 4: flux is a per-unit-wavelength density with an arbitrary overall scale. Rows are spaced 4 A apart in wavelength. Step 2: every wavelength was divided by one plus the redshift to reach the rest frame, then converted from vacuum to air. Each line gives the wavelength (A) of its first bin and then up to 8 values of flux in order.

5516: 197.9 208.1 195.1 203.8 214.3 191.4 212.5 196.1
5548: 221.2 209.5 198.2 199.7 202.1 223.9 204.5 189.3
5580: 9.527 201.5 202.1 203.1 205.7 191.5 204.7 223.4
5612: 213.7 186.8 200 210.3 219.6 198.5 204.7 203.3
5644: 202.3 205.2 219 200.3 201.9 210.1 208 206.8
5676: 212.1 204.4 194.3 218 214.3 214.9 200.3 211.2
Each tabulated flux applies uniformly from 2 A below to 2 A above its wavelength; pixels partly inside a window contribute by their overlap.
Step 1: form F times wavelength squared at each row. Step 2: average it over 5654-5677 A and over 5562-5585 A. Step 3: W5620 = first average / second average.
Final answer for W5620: 1.25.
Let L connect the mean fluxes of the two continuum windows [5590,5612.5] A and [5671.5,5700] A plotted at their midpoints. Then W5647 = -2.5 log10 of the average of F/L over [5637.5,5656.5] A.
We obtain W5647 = 0.01 mag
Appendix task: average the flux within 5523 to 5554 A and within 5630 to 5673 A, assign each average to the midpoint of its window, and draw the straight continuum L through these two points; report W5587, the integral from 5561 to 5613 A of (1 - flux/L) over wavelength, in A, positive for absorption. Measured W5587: 3.9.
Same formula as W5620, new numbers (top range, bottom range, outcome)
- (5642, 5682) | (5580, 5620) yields 1.09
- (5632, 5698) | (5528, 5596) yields 1.11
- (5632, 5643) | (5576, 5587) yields 1.60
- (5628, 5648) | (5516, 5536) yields 1.05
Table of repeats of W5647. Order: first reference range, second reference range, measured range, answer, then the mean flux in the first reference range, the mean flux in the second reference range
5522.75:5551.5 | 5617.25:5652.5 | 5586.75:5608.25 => 0.01 mag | 205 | 206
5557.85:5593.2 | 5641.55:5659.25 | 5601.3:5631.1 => -0.07 mag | 181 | 206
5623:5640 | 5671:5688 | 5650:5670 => -0.01 mag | 208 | 206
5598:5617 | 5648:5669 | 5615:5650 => 0.01 mag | 205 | 208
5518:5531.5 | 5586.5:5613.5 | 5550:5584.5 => 0.13 mag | 204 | 206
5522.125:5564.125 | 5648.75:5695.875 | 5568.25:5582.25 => 0.36 mag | 204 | 208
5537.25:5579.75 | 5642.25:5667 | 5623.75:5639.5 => -0.02 mag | 197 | 207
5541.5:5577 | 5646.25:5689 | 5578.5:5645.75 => 0.06 mag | 205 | 207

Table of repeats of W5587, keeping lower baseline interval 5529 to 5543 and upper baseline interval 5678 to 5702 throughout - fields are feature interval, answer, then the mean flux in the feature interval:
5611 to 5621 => 0.4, 199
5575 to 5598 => 4.3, 168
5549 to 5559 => 0.0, 205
